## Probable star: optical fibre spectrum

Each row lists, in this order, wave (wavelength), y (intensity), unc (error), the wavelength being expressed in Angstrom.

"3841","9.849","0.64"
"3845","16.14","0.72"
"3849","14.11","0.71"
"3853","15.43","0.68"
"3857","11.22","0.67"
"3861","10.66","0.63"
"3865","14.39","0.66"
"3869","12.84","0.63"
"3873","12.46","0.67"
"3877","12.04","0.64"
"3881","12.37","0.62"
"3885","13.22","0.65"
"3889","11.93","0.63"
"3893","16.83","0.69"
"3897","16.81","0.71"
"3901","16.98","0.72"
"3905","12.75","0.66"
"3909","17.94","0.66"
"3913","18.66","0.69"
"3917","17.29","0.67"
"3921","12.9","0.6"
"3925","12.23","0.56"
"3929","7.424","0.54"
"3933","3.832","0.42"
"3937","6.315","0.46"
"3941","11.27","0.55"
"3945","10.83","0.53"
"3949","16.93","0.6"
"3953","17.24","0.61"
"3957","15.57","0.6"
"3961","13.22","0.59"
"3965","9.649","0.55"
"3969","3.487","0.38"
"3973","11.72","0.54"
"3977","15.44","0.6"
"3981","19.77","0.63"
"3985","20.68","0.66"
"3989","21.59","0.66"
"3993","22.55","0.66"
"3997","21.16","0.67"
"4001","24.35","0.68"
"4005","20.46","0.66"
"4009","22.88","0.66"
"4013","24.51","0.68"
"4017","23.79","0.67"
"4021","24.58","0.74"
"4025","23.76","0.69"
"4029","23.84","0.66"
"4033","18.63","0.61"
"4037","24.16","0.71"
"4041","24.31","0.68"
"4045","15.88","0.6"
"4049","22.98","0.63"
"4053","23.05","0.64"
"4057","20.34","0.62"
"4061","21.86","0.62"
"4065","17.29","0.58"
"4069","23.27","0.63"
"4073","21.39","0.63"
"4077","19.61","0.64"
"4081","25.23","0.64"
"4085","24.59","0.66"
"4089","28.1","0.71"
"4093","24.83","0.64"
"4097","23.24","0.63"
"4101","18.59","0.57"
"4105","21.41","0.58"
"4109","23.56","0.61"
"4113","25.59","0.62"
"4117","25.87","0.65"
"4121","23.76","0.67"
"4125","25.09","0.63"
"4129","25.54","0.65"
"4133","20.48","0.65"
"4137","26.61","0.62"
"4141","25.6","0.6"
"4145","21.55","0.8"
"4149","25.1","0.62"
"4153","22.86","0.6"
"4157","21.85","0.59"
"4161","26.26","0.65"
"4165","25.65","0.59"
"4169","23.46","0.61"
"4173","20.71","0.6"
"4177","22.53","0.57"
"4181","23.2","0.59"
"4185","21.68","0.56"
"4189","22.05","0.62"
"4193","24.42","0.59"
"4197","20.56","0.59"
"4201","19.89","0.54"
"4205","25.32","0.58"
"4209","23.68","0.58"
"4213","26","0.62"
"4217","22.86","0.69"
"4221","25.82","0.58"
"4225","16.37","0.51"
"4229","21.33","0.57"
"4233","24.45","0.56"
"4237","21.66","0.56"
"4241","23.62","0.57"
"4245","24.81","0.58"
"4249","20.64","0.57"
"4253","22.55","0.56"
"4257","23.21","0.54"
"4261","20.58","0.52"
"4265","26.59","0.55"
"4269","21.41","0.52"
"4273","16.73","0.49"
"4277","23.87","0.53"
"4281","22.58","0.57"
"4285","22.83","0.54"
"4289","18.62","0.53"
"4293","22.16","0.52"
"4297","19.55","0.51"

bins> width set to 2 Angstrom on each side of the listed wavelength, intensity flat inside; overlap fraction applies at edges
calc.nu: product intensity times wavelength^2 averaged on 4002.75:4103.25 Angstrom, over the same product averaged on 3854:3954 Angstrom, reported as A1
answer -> 1.85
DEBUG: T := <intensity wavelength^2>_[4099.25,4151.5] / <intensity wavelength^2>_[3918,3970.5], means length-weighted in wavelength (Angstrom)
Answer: 2.4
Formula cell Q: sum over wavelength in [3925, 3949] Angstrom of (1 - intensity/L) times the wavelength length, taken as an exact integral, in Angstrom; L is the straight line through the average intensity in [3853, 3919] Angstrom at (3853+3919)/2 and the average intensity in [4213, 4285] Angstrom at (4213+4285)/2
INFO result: 9.98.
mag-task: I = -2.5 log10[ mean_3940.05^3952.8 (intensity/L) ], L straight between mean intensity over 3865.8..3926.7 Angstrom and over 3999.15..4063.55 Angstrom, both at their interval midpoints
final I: 0.260 mag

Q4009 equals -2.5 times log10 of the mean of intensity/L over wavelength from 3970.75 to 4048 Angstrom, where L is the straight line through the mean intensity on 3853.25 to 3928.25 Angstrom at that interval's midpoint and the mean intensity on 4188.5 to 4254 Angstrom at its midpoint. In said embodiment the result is -0.23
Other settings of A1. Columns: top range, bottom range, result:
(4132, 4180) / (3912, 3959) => 2.12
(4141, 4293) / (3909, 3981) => 2.09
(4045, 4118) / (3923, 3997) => 1.77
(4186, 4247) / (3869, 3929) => 1.87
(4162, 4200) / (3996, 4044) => 1.07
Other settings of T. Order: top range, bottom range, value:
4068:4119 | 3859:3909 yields 1.89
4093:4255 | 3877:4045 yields 1.54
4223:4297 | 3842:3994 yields 1.87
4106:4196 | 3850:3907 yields 2.00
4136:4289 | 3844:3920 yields 1.87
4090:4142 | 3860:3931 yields 1.92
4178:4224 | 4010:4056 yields 1.11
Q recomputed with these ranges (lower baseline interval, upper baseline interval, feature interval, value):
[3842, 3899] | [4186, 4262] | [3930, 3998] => 8.85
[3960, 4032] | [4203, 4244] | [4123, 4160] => -3.62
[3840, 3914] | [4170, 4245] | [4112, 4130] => -4.19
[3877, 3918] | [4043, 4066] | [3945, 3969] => 5.39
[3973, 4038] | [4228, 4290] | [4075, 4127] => -4.53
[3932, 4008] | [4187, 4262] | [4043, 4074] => -4.98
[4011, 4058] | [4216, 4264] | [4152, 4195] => -1.37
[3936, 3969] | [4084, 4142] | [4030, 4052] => -3.02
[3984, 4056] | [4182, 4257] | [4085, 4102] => -1.21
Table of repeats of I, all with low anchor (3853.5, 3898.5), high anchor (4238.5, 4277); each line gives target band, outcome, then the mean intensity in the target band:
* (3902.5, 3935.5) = 0.11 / 12.8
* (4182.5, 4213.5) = -0.10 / 22.8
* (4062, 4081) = -0.17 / 21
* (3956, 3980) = 0.30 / 11.7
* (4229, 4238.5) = -0.05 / 22.8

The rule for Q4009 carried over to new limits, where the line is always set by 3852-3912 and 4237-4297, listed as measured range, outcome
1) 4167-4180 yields -0.114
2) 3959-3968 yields 0.426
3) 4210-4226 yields -0.109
